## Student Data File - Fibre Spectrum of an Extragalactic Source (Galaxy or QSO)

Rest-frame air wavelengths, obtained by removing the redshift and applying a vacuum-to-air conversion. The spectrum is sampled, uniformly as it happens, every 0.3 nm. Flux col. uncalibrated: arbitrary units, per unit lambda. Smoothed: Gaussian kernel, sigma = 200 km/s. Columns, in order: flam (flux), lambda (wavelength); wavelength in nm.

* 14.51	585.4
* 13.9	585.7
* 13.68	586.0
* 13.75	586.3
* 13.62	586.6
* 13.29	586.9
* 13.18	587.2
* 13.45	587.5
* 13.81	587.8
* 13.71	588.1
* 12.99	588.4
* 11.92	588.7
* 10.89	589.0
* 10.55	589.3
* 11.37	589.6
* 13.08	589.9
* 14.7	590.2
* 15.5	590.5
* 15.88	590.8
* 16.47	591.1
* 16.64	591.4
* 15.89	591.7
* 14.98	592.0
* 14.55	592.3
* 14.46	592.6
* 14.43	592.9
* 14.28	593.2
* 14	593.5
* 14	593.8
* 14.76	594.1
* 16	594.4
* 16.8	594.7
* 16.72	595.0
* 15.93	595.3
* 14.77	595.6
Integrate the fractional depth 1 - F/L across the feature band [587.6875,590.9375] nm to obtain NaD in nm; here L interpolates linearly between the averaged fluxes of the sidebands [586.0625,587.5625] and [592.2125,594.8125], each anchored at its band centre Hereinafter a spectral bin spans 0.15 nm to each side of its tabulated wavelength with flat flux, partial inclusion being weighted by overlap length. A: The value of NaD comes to 0.20 nm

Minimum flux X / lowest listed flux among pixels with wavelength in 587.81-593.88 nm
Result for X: 10.55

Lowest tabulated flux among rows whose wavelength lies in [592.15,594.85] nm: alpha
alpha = 14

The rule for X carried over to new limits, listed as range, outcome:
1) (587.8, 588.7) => 11.92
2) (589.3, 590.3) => 11.37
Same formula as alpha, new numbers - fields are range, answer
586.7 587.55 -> 13.18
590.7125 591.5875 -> 15.88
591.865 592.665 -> 14.46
